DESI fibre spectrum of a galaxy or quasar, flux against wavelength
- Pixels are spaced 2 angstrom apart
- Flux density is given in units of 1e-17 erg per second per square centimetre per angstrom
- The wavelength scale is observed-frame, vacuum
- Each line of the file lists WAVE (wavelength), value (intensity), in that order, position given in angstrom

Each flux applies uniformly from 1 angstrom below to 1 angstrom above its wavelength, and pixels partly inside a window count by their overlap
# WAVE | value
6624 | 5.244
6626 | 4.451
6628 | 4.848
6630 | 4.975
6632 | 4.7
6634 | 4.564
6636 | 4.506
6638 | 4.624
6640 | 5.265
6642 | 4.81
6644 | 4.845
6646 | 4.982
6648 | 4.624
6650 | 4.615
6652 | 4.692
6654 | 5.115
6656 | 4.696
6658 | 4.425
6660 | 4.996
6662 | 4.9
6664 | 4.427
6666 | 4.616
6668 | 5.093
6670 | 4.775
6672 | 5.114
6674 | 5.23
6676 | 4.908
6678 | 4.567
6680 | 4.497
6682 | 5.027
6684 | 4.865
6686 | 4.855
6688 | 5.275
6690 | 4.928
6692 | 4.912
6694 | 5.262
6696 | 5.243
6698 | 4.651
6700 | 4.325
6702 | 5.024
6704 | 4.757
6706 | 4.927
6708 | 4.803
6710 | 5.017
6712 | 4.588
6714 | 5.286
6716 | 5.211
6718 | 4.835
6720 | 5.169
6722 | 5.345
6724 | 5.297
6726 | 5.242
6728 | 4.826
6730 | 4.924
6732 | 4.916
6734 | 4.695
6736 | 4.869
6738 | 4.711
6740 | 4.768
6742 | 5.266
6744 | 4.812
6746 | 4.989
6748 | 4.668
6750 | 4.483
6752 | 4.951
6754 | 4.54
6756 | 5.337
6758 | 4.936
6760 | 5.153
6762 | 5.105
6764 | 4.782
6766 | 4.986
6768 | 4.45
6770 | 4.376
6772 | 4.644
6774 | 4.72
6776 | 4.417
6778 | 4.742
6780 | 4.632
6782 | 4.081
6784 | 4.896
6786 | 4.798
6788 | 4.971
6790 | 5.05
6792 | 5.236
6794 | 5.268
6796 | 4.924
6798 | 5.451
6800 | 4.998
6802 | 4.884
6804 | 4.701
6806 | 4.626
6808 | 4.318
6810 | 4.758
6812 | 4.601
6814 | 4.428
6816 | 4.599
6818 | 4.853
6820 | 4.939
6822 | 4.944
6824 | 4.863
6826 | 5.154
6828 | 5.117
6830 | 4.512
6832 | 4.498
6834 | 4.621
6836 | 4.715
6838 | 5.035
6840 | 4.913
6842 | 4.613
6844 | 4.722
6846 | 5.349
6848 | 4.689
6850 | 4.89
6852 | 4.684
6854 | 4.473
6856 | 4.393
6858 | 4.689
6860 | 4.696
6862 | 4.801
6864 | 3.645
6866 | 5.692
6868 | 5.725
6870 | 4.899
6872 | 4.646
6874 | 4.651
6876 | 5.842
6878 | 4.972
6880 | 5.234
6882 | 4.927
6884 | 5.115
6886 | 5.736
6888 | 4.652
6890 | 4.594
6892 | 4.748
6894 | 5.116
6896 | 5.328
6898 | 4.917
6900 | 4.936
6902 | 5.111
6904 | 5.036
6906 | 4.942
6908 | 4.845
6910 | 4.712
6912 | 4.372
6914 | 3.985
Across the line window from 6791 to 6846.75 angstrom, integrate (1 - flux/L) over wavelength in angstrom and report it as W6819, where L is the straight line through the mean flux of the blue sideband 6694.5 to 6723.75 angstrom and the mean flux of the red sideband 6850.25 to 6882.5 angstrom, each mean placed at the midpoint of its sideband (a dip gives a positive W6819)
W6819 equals 0.6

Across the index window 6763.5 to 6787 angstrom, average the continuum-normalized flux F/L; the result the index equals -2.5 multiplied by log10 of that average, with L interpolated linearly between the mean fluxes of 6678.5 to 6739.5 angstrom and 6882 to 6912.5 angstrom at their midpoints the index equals 0.07 mag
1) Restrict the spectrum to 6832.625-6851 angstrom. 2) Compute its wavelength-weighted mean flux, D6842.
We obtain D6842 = 4.83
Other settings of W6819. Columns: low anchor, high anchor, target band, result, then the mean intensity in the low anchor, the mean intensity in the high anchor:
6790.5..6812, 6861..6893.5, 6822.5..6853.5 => 0.8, 4.9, 4.99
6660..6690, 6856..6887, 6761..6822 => 2.1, 4.87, 5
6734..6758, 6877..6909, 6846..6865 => 1.4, 4.85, 5.01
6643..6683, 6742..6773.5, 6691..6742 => -1.4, 4.81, 4.83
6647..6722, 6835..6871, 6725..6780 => 0.3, 4.88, 4.81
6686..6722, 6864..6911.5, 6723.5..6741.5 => 0.2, 4.96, 5.02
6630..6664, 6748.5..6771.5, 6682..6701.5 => -0.6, 4.77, 4.82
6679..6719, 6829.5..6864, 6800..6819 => 0.4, 4.91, 4.69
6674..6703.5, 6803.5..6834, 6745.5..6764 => -0.4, 4.89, 4.72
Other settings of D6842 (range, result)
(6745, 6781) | 4.77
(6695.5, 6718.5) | 4.88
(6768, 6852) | 4.79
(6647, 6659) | 4.69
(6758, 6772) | 4.81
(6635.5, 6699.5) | 4.85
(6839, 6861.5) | 4.74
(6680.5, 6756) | 4.93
